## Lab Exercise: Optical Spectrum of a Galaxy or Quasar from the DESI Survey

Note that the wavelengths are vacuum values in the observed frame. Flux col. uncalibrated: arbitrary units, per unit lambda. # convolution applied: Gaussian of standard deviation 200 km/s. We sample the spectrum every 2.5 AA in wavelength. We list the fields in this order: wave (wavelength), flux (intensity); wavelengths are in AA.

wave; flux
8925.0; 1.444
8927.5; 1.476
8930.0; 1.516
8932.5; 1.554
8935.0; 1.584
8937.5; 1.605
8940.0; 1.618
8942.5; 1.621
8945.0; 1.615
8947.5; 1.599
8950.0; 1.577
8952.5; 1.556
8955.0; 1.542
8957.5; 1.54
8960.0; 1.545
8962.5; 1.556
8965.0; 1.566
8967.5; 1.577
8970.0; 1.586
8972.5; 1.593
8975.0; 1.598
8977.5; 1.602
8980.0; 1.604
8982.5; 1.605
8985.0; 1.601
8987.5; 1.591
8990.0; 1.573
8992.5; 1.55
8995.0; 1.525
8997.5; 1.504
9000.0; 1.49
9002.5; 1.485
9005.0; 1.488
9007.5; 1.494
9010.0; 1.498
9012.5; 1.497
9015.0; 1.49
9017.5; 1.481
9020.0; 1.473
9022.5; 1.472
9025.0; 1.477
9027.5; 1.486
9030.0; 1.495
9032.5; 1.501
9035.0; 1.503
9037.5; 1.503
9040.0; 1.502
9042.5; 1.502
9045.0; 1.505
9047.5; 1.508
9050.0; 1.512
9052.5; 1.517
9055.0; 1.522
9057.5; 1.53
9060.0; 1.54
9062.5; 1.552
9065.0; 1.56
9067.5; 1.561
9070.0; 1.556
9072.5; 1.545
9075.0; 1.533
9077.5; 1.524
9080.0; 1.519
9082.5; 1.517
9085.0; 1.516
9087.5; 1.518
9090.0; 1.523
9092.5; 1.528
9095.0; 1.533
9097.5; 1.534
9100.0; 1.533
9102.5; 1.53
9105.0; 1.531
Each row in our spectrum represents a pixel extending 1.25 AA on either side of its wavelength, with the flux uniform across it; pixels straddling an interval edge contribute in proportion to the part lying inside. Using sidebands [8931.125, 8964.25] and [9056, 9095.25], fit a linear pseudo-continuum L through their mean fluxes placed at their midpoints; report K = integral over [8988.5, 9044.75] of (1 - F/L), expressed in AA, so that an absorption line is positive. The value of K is 2.0 AA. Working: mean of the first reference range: 1.58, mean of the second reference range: 1.53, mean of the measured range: 1.5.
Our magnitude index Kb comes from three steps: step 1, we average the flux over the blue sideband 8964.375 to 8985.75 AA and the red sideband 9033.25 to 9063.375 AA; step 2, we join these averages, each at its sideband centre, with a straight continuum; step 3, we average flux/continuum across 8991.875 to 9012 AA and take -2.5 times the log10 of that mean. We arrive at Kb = 0.04 mag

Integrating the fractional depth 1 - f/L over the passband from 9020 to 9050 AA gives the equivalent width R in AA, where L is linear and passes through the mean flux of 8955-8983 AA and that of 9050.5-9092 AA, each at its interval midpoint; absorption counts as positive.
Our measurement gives 1.0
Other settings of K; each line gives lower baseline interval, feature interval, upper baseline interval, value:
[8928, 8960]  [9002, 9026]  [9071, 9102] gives 1.0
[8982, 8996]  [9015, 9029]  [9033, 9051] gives 0.5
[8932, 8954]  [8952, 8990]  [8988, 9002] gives -0.5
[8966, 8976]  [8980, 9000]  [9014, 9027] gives -0.2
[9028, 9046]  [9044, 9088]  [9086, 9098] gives -0.5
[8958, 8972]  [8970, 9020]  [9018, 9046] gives -0.2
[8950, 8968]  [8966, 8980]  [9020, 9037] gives -0.5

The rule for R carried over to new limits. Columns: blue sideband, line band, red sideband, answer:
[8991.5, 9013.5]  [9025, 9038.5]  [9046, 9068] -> 0.21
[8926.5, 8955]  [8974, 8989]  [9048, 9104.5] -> -0.37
